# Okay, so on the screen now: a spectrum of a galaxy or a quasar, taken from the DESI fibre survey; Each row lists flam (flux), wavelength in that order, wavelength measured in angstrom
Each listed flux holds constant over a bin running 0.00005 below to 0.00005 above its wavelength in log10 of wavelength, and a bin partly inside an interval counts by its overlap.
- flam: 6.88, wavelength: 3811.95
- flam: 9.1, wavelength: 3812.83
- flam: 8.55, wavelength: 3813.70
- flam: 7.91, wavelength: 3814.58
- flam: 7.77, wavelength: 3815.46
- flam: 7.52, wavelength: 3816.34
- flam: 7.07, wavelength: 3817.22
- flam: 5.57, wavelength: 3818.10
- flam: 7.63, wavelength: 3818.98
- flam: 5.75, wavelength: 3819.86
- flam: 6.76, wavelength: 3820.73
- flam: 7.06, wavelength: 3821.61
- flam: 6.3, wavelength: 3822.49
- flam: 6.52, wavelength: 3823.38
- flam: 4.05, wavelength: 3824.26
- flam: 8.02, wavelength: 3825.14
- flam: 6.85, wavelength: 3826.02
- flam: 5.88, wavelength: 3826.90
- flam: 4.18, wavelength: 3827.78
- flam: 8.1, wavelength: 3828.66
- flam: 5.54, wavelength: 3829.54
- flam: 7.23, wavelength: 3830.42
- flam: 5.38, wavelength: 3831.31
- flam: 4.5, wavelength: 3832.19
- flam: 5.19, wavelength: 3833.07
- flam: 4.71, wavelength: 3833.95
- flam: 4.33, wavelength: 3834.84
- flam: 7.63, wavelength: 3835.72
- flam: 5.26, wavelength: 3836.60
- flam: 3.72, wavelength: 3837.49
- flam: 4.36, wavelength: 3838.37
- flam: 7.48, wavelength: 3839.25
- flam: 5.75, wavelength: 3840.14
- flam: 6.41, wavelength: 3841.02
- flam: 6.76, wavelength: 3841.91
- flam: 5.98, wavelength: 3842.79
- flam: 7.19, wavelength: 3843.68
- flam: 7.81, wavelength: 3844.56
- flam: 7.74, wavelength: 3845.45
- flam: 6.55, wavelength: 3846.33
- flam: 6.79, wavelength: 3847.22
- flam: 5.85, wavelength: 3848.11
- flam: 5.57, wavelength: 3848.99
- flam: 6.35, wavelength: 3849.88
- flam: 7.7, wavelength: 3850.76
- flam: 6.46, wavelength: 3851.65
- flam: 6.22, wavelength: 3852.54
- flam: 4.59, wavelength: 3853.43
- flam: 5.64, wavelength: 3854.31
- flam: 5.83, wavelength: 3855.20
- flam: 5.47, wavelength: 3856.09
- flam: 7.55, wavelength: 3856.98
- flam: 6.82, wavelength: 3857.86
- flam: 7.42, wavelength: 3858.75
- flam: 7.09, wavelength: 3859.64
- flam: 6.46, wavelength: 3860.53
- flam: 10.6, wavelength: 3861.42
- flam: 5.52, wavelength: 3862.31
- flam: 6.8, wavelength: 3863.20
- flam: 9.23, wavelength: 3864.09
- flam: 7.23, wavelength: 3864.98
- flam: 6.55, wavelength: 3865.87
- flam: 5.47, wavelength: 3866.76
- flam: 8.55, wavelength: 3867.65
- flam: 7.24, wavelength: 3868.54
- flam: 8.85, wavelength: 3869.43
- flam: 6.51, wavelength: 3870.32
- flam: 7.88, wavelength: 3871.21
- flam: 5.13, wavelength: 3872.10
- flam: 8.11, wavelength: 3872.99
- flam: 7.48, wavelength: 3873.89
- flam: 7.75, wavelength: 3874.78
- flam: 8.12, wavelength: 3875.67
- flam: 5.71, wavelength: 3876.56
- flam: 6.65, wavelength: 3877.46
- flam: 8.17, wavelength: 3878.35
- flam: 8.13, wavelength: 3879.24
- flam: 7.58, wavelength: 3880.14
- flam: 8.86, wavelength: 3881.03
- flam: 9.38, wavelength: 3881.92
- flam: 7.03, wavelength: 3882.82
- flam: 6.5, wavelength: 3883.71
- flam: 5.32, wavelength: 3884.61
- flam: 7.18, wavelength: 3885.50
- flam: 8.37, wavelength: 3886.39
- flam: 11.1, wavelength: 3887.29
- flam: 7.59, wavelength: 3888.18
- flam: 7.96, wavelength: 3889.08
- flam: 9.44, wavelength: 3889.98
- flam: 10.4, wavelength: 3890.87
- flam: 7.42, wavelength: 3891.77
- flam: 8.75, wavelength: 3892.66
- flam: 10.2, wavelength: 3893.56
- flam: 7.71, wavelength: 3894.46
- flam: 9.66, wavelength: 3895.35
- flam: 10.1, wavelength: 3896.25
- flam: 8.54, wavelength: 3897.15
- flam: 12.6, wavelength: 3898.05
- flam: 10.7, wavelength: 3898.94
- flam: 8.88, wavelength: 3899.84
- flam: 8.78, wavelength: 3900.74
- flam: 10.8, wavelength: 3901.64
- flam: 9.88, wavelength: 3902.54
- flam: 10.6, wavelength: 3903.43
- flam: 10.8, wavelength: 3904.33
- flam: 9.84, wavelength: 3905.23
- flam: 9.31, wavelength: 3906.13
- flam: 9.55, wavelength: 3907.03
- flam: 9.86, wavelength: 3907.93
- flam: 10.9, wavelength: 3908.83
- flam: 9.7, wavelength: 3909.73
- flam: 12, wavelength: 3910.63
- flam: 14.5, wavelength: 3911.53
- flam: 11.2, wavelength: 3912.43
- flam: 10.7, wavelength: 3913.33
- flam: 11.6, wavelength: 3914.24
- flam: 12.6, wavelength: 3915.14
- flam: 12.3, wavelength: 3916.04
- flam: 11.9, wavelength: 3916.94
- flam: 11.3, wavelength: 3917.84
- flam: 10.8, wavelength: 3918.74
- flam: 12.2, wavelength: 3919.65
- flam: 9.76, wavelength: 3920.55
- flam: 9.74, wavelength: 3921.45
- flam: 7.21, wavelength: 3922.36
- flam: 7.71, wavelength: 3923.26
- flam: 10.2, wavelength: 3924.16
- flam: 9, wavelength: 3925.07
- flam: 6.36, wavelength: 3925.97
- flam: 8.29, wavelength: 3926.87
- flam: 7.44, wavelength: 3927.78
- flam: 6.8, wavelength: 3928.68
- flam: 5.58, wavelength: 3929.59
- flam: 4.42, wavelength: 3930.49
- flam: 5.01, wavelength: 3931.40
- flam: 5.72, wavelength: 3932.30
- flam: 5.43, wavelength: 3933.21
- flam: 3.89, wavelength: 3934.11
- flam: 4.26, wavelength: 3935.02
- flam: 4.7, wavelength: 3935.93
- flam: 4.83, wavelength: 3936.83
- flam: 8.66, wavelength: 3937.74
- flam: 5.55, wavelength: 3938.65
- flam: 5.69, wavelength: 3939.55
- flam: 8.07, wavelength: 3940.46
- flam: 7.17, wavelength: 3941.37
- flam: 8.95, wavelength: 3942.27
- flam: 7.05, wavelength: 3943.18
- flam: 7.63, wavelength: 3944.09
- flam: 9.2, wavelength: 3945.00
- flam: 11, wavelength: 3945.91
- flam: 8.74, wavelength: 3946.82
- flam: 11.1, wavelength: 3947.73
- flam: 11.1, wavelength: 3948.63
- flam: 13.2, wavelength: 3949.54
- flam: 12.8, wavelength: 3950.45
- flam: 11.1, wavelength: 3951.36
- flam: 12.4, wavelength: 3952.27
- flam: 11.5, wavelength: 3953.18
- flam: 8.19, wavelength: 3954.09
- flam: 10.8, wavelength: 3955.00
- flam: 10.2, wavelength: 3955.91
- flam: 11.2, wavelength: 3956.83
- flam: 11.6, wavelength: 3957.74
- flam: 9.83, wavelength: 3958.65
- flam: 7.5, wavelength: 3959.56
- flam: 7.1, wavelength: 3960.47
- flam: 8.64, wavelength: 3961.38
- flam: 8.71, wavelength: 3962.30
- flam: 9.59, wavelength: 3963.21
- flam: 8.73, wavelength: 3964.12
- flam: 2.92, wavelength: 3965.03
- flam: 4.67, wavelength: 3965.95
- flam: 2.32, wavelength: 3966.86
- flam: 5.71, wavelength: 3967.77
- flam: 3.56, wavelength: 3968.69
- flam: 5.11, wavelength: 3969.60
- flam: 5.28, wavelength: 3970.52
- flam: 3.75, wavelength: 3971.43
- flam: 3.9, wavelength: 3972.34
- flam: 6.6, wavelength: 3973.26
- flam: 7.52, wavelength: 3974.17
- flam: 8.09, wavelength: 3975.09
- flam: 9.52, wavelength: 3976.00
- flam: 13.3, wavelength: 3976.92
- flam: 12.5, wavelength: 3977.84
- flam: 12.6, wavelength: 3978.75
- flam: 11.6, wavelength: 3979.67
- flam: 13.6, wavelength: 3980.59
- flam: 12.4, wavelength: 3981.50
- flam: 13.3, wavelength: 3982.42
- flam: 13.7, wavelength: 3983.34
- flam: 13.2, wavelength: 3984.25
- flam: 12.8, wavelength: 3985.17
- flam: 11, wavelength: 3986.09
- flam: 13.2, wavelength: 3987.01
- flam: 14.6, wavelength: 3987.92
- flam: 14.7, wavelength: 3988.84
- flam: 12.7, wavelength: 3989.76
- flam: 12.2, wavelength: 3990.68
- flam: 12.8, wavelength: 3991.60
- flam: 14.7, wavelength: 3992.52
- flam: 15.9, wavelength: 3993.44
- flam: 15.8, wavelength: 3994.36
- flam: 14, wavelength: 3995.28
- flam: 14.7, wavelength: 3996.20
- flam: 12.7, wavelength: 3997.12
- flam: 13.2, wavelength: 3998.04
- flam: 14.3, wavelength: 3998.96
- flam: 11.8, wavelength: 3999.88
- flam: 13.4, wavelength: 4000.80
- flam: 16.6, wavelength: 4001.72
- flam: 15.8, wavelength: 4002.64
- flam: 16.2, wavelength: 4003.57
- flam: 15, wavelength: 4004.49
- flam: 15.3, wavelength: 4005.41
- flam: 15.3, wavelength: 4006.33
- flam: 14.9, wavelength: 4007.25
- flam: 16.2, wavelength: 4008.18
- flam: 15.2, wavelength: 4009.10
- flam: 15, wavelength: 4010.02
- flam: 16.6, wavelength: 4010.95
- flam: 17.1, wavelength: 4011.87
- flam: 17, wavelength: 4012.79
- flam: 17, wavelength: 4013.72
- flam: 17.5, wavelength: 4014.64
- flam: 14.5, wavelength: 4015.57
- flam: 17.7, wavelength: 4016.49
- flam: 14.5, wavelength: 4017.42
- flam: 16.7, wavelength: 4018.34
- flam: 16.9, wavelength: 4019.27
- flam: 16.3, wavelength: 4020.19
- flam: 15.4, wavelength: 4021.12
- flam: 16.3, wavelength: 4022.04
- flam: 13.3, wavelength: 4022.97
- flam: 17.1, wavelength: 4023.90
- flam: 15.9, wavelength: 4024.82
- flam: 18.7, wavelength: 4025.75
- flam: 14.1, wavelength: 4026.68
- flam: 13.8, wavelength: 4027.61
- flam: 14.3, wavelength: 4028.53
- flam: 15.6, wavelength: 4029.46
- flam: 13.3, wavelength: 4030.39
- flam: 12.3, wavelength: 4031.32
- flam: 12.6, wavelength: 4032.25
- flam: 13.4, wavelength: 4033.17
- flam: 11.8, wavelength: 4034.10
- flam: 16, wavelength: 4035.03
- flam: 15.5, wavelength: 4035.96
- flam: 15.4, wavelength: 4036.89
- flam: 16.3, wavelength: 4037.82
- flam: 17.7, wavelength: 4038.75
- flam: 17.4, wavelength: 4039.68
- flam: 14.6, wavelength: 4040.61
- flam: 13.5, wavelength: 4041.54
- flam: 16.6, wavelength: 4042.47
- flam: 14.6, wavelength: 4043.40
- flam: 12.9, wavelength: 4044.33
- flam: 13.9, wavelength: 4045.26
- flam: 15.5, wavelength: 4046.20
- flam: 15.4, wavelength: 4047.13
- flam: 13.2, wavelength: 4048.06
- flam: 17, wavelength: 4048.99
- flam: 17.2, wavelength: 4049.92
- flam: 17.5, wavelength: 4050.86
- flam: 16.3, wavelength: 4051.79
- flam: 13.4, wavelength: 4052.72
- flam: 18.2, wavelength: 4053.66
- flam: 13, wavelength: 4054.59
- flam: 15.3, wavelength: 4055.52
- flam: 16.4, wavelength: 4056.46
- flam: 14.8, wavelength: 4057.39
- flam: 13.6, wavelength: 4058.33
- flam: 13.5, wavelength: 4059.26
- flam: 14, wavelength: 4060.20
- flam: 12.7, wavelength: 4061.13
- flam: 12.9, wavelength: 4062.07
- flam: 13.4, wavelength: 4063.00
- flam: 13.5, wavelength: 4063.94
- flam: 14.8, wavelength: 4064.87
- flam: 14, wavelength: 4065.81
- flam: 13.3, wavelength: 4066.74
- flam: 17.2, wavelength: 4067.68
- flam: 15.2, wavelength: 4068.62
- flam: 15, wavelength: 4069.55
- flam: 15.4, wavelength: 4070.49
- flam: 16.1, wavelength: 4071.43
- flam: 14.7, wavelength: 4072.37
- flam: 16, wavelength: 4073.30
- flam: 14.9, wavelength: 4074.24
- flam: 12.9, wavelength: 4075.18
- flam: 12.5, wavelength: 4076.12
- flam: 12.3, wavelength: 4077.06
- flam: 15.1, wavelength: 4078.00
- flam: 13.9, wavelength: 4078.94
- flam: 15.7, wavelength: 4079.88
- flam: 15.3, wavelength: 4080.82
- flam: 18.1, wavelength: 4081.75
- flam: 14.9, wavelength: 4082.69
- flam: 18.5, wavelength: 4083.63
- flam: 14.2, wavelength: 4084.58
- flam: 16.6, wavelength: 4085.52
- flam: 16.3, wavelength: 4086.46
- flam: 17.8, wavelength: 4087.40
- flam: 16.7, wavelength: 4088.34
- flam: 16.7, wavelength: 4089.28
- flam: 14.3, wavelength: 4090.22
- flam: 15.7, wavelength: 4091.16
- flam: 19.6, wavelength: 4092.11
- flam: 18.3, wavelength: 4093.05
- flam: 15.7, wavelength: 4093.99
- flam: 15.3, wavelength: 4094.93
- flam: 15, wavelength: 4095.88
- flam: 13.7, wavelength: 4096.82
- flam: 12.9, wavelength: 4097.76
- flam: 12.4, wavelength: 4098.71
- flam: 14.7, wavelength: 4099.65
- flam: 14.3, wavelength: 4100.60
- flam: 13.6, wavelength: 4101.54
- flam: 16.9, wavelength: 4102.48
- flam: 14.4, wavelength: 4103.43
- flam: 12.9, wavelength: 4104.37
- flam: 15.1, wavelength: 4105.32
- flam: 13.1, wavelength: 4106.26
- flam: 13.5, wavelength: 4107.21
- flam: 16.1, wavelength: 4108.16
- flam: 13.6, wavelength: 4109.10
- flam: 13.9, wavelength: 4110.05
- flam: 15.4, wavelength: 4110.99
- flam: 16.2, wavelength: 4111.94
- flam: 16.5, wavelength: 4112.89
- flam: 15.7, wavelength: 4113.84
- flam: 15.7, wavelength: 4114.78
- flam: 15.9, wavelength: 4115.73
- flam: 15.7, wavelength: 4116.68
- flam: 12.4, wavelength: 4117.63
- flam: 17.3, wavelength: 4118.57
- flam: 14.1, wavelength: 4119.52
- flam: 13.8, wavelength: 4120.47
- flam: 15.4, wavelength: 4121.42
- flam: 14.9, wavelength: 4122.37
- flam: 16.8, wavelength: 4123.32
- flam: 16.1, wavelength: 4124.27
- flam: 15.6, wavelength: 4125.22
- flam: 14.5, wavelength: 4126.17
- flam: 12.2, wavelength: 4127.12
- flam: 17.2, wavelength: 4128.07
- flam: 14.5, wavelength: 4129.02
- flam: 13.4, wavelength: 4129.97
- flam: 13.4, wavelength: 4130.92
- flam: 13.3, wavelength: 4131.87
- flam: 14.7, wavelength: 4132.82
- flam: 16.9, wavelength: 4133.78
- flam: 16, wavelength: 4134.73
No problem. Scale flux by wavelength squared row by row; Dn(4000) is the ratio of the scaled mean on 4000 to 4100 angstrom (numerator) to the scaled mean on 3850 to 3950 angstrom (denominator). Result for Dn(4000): 1.97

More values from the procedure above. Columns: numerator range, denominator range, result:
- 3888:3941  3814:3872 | 1.41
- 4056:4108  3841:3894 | 2.27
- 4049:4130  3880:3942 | 1.88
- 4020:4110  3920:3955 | 1.97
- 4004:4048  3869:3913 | 1.84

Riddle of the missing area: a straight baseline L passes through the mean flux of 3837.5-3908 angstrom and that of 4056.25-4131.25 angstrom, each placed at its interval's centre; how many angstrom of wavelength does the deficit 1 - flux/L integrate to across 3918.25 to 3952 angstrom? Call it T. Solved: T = 6.04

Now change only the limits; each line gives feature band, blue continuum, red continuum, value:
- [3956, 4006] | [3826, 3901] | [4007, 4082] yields 6.0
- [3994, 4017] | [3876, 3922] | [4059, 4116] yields -4.8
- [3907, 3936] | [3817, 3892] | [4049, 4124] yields 0.7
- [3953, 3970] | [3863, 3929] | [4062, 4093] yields 5.3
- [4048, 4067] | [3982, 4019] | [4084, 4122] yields 0.3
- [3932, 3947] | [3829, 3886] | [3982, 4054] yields 5.7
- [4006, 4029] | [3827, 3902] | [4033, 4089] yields -4.4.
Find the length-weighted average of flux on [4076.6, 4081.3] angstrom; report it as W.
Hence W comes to 14.5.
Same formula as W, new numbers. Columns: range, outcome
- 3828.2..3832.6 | 6.15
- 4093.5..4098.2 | 14.6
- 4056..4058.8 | 14.9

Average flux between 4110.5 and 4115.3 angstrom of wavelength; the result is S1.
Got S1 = 15.9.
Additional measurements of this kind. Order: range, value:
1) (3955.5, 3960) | 10.1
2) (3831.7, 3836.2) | 5.28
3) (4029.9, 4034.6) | 12.7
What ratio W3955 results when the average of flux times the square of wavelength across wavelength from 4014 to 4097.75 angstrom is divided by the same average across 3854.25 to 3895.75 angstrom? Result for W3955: 2.2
